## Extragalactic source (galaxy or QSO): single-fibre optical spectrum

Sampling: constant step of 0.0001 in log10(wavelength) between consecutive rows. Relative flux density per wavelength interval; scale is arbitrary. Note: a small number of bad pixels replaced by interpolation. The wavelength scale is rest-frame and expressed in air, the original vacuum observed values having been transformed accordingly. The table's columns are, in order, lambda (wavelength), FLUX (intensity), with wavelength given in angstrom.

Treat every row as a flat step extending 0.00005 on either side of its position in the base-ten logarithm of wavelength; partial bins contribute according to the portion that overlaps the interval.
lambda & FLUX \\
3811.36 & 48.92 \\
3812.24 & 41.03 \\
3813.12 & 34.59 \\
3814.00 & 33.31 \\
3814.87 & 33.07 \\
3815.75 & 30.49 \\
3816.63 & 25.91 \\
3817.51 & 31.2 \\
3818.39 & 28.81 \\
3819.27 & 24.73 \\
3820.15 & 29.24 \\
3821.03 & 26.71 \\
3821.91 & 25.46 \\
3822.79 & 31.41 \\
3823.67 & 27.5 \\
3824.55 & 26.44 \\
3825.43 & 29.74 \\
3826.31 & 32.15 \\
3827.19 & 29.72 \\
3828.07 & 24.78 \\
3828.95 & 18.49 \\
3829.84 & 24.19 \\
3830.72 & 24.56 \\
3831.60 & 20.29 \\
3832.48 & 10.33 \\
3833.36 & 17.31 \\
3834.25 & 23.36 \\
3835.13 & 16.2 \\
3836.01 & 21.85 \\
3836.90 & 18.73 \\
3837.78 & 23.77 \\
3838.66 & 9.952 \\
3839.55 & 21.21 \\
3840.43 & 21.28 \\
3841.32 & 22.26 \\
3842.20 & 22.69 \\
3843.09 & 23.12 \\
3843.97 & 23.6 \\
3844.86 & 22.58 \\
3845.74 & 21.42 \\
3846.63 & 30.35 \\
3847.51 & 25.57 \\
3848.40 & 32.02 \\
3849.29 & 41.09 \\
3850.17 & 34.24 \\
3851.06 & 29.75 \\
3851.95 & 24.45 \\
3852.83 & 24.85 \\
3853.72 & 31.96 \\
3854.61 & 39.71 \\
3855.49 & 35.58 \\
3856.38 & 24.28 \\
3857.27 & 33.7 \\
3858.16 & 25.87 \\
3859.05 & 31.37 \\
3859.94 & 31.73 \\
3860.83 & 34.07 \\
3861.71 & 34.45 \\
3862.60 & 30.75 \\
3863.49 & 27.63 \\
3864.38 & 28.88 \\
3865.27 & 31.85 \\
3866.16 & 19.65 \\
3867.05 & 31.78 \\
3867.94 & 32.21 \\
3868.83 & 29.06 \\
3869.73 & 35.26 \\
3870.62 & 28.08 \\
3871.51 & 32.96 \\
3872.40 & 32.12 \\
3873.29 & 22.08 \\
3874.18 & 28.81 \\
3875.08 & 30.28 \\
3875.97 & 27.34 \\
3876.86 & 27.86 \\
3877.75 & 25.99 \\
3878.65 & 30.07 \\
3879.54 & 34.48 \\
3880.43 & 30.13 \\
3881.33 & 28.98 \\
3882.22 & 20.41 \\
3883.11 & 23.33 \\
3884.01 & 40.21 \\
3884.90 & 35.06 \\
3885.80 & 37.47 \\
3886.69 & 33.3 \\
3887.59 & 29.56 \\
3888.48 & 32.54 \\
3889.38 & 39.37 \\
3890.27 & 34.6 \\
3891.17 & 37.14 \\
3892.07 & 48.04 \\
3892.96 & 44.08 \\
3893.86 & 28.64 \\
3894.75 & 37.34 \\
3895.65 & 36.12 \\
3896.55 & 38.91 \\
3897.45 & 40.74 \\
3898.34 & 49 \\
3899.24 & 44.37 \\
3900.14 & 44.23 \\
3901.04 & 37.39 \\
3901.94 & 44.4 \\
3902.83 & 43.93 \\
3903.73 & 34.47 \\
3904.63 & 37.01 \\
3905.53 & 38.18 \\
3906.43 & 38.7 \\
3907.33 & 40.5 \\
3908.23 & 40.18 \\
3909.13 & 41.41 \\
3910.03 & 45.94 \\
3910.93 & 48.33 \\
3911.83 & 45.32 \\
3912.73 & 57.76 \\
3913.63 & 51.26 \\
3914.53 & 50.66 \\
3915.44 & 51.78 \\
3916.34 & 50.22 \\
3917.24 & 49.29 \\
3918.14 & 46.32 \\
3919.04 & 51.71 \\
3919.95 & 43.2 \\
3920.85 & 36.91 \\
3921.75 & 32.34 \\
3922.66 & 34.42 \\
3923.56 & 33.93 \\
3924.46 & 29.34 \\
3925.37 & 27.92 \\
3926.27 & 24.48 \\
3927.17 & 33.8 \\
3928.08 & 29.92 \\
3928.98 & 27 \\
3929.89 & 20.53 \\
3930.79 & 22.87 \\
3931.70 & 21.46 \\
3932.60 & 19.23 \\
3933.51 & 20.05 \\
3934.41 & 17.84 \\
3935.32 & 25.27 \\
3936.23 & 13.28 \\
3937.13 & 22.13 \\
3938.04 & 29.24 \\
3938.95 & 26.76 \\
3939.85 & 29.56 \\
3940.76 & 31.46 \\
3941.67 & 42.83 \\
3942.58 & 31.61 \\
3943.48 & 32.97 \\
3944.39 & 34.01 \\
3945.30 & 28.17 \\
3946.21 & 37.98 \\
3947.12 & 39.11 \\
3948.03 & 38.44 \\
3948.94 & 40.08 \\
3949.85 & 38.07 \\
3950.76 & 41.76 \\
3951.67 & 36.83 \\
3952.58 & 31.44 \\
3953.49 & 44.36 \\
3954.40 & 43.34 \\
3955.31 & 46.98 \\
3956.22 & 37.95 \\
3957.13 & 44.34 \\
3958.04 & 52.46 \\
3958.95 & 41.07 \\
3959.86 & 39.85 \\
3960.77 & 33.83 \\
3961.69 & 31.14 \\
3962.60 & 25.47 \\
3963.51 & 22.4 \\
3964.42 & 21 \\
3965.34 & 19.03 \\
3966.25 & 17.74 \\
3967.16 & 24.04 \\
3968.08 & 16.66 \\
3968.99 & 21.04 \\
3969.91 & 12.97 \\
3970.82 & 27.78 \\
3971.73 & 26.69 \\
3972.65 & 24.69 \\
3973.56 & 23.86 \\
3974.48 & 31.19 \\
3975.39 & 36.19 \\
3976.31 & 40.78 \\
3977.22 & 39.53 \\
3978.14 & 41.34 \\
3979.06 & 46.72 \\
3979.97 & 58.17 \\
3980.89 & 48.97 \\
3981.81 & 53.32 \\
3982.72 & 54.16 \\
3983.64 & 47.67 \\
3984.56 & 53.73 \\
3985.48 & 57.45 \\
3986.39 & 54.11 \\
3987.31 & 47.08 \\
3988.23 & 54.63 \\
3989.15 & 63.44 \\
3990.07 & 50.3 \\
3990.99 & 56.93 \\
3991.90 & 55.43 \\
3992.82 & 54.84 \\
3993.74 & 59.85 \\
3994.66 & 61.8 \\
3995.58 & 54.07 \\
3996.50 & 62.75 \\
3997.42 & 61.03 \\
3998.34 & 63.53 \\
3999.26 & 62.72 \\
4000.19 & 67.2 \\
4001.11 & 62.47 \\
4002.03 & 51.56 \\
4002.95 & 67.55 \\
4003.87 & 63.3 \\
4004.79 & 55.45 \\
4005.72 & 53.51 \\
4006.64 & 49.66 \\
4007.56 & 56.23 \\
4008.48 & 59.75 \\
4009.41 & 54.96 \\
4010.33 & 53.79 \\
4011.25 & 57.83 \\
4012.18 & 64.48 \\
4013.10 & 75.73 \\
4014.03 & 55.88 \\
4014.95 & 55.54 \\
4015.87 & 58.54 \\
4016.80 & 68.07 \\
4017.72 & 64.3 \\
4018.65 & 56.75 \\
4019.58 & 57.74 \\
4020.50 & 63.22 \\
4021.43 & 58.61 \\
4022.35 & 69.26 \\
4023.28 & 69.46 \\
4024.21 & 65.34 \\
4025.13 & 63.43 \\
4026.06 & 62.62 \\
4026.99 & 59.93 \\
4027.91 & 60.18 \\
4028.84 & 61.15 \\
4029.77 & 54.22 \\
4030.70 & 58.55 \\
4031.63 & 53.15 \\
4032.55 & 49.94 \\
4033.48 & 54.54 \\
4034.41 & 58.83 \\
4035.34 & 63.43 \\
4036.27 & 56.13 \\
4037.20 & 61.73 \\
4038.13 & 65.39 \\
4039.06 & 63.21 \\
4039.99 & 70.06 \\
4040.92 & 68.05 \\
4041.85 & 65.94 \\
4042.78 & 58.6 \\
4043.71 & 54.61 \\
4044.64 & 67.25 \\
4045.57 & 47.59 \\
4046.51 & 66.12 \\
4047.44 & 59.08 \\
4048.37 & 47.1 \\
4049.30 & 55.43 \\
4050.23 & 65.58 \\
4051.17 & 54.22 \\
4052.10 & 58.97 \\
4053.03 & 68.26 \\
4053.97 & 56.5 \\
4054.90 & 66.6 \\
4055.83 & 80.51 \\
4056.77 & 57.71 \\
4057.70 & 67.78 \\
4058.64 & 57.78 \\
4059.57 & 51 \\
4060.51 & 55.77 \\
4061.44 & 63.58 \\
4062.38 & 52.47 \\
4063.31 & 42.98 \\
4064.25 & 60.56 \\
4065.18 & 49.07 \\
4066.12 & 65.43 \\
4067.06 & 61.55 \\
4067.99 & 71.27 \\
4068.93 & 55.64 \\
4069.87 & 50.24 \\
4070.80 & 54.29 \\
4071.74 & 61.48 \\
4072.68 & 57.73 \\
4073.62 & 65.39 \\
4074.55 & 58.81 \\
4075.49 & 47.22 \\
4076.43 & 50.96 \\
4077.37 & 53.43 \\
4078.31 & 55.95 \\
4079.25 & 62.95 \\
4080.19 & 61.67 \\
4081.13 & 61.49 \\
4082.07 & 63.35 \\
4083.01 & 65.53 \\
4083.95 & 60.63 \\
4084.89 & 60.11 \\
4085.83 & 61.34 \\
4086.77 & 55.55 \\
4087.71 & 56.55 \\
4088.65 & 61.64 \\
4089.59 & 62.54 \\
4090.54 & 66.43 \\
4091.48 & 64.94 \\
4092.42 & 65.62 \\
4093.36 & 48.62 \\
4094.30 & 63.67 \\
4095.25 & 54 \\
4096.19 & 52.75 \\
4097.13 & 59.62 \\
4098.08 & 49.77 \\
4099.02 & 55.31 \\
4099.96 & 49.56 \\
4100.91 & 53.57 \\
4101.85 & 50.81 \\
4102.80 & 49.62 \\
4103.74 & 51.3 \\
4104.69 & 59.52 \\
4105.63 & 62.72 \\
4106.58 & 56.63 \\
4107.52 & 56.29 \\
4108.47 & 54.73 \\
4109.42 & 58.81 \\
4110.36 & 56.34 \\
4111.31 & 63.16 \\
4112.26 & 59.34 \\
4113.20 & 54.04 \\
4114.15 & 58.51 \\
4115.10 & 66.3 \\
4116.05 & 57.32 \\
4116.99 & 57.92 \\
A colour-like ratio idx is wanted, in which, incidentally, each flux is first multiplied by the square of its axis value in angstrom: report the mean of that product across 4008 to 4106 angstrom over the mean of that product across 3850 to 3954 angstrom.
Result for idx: 1.87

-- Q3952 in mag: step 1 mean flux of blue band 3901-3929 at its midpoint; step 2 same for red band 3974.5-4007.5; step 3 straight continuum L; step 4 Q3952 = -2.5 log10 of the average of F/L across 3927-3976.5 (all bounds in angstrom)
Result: 0.48 mag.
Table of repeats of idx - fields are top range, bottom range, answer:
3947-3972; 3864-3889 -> 1.13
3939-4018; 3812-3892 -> 1.71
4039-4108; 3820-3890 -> 2.36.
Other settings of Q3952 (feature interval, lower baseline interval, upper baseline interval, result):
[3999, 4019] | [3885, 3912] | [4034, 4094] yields -0.129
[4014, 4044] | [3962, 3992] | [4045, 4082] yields -0.205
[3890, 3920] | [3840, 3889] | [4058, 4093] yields -0.227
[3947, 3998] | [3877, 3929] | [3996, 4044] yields 0.247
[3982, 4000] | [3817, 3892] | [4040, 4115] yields -0.209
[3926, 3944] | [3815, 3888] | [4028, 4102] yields 0.458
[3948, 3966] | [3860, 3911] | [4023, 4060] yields 0.268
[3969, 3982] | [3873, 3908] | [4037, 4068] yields 0.336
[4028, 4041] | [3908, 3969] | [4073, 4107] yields -0.208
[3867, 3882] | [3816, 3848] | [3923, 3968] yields -0.121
